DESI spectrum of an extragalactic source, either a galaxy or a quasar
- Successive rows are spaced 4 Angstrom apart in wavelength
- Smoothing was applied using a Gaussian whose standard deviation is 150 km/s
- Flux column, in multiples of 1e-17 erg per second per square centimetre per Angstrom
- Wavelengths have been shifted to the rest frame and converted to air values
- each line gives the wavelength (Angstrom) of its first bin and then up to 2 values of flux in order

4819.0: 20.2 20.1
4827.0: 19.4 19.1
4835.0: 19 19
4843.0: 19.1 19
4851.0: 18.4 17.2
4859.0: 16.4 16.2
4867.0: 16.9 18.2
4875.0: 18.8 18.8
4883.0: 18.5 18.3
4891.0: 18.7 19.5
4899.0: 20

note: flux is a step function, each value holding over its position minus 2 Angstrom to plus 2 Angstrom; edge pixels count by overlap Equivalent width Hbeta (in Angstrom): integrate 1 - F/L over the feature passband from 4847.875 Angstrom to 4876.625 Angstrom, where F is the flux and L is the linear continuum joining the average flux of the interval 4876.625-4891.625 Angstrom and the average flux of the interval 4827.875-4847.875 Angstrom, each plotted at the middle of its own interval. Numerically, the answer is 2.01 Angstrom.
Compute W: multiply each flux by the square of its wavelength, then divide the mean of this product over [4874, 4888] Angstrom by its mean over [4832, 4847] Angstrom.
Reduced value 0.99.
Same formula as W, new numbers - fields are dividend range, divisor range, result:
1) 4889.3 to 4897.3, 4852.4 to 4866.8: 1.16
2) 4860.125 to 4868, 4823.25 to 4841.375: 0.87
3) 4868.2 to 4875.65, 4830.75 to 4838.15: 0.98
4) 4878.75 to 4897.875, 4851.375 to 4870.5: 1.12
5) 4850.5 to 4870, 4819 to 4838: 0.88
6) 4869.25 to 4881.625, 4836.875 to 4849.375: 0.99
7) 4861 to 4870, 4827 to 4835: 0.89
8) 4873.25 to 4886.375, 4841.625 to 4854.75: 1.02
